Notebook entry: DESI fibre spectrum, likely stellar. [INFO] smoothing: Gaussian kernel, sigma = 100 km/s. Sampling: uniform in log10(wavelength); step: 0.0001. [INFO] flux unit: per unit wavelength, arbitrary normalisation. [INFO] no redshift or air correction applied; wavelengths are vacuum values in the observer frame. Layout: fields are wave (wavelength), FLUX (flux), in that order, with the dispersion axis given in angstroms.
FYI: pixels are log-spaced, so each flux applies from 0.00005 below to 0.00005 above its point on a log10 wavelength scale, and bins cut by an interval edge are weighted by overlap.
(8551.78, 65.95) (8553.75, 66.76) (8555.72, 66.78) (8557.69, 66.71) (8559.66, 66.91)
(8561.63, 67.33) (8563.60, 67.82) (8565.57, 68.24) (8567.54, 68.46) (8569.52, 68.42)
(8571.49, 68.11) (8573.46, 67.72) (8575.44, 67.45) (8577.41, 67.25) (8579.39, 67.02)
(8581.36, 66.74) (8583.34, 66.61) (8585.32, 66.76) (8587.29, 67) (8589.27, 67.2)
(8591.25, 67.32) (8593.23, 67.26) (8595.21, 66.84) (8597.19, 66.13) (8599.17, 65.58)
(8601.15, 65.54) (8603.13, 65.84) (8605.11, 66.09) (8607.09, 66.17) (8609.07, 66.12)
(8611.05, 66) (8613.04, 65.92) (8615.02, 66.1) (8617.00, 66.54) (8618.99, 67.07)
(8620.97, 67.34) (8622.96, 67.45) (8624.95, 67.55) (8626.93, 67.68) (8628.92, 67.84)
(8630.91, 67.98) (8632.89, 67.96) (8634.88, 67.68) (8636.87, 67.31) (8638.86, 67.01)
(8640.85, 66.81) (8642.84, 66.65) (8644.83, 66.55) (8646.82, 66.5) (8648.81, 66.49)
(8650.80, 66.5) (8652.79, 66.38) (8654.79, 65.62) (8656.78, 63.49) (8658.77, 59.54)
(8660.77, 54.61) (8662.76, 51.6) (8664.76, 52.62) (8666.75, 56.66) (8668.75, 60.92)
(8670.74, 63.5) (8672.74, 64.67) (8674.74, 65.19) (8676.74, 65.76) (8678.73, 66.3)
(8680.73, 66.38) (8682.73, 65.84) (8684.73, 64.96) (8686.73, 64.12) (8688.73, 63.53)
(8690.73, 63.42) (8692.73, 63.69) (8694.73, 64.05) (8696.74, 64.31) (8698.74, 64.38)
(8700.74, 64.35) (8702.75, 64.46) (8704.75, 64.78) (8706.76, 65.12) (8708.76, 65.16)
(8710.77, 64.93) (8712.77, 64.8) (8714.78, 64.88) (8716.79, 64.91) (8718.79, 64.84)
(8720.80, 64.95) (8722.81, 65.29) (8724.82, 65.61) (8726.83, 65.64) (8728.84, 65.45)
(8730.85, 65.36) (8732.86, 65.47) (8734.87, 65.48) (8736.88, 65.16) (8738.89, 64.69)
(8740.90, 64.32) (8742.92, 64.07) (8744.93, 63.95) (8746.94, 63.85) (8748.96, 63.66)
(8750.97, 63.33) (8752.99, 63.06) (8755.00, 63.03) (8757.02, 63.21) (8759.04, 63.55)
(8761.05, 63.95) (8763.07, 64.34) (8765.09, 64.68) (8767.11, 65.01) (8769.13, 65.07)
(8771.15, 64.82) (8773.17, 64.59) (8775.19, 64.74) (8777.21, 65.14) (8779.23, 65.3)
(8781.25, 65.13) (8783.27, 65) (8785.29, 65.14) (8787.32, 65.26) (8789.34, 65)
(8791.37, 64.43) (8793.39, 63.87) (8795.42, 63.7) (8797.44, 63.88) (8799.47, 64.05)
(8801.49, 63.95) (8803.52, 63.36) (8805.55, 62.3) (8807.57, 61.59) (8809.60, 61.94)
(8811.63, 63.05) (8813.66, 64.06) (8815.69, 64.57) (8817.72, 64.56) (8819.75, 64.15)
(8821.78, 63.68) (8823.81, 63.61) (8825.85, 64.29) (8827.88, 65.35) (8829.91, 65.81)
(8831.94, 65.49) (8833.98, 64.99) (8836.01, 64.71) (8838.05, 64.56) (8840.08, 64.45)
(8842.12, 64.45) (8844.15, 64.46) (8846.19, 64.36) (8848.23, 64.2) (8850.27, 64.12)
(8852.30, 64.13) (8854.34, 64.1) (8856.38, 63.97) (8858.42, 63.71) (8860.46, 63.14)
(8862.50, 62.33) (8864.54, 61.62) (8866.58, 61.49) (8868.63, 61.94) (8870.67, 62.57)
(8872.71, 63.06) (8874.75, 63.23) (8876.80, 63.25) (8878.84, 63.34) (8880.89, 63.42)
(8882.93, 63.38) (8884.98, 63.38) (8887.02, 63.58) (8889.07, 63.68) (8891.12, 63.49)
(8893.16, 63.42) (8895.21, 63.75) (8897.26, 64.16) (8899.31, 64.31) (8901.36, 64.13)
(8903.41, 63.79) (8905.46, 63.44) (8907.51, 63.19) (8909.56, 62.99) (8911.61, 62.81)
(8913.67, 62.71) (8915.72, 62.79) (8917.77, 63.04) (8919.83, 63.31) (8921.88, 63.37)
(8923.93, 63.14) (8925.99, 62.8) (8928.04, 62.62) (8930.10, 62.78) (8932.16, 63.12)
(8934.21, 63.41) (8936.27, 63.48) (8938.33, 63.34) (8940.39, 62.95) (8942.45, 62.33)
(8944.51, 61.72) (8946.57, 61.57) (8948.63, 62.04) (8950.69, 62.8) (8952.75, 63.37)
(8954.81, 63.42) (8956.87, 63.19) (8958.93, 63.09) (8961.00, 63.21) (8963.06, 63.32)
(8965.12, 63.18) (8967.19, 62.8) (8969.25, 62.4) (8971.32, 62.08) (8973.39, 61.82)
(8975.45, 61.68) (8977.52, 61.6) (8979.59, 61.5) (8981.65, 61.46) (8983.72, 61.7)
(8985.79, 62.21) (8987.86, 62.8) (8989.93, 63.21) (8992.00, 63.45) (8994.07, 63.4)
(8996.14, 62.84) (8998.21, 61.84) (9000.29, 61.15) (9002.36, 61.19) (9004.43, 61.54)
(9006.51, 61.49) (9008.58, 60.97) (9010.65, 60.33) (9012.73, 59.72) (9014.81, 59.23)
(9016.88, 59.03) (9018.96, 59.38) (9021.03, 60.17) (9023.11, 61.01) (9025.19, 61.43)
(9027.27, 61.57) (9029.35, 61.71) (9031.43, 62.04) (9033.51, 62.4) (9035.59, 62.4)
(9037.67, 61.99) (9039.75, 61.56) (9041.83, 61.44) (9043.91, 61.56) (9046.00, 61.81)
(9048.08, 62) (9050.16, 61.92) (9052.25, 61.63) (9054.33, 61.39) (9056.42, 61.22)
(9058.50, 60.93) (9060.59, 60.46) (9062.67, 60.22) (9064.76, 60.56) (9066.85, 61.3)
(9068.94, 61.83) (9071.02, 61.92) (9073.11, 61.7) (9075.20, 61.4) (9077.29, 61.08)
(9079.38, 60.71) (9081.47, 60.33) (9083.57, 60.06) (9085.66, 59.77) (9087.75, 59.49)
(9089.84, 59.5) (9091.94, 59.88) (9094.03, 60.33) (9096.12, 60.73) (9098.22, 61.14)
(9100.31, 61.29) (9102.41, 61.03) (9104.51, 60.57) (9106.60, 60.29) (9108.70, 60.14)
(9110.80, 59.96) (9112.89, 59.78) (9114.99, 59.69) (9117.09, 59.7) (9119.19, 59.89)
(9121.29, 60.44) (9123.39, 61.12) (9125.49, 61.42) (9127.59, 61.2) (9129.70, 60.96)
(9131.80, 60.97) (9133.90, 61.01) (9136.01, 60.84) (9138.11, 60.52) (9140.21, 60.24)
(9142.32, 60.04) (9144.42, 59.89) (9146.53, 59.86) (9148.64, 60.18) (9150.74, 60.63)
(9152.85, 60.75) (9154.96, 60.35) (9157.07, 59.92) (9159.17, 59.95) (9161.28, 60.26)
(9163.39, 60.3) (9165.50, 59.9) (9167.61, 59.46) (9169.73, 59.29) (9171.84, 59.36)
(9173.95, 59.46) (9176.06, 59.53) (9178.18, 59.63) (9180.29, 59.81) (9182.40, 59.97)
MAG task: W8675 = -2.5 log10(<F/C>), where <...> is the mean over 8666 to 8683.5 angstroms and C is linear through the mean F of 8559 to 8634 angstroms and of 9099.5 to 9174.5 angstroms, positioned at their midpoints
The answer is 0.03 mag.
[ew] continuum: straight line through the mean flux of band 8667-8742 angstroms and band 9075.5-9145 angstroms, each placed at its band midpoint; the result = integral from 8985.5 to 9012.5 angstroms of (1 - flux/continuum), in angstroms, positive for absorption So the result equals -0.15 angstroms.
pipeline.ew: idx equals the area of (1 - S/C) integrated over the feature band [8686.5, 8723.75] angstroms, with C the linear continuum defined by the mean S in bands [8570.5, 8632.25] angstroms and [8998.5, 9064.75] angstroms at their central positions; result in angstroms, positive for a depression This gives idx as 0.5 angstroms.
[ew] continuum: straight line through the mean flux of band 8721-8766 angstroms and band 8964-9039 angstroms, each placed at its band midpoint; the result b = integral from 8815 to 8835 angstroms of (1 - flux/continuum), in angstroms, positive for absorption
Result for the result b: -0.35 angstroms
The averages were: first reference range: 64.4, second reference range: 61.6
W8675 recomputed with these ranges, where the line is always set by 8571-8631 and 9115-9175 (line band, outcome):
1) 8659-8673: 0.150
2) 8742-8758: 0.025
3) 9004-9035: 0.017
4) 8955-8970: -0.011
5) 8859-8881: 0.016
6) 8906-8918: 0.002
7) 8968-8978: 0.007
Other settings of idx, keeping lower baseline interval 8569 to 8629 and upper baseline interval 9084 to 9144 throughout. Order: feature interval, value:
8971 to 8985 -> 0.10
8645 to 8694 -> 2.26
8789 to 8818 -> 0.33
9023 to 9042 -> -0.11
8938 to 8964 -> -0.14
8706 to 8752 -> 0.28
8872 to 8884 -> 0.01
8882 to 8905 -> -0.20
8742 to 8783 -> 0.35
